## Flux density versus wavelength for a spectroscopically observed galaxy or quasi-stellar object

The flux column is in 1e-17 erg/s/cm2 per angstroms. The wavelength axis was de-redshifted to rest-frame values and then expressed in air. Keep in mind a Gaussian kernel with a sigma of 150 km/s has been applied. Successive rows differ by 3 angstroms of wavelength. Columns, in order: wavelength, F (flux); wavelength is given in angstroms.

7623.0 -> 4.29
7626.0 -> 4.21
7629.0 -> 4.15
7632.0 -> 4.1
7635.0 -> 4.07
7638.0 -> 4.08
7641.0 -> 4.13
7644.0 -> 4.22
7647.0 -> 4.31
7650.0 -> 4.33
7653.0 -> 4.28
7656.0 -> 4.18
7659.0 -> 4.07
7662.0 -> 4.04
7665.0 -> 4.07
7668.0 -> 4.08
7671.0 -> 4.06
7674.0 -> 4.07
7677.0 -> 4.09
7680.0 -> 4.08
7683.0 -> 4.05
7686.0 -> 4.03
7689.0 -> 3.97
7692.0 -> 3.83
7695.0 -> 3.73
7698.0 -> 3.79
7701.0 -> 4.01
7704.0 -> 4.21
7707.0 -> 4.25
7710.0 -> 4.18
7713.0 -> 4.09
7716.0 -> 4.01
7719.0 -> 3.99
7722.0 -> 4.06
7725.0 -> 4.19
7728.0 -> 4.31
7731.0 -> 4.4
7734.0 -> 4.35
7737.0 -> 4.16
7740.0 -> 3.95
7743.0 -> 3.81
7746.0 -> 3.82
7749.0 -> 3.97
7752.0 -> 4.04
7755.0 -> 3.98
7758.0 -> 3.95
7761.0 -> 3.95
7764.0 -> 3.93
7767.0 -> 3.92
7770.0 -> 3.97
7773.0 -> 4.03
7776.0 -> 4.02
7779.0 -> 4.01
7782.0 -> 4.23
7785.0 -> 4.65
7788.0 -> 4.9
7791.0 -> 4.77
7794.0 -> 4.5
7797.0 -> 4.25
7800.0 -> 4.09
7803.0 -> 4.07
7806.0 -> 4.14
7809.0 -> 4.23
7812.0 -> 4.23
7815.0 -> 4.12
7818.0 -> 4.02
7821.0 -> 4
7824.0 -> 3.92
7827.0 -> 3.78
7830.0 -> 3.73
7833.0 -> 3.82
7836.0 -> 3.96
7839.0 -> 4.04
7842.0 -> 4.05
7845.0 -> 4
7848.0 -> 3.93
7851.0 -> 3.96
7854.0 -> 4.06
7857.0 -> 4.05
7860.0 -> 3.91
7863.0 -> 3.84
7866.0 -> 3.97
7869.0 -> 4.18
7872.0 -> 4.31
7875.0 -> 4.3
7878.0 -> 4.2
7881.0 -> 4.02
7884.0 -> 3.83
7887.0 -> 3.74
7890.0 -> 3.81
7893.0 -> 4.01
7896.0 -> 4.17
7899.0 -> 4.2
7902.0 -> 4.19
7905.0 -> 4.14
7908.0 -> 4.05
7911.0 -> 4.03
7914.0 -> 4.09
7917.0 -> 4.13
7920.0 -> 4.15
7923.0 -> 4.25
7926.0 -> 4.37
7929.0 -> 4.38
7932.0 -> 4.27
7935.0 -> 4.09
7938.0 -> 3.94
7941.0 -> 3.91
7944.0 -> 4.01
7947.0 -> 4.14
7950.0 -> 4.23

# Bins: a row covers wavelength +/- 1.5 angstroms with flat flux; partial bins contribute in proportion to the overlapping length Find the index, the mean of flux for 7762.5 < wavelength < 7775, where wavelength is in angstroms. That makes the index 3.96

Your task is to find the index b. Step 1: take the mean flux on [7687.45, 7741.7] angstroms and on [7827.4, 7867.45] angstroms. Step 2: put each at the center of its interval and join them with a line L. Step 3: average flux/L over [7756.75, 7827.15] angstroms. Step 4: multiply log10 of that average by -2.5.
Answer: -0.04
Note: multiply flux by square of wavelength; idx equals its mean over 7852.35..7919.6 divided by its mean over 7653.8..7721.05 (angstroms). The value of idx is 1.06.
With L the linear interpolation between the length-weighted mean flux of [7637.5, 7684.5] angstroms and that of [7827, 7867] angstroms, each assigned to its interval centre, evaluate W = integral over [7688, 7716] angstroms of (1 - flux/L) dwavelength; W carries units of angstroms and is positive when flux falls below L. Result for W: 0.6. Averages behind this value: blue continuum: 4.13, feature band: 4.01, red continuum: 3.94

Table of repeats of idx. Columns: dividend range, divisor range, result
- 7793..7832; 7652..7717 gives 1.04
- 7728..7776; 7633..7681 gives 1.00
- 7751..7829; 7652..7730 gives 1.04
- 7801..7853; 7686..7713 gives 1.03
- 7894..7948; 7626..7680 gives 1.07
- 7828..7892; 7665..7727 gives 1.03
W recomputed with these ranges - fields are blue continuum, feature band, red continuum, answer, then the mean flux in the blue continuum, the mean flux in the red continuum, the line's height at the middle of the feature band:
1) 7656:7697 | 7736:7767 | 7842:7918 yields 0.6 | 4.02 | 4.04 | 4.03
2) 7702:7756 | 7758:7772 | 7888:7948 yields 0.5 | 4.1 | 4.11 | 4.1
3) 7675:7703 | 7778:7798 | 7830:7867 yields -2.7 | 3.96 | 3.96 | 3.96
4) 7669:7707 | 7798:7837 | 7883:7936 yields 0.5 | 4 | 4.11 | 4.07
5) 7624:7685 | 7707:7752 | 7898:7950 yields 0.4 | 4.13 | 4.14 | 4.14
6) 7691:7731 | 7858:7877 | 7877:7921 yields -0.2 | 4.07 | 4.05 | 4.05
